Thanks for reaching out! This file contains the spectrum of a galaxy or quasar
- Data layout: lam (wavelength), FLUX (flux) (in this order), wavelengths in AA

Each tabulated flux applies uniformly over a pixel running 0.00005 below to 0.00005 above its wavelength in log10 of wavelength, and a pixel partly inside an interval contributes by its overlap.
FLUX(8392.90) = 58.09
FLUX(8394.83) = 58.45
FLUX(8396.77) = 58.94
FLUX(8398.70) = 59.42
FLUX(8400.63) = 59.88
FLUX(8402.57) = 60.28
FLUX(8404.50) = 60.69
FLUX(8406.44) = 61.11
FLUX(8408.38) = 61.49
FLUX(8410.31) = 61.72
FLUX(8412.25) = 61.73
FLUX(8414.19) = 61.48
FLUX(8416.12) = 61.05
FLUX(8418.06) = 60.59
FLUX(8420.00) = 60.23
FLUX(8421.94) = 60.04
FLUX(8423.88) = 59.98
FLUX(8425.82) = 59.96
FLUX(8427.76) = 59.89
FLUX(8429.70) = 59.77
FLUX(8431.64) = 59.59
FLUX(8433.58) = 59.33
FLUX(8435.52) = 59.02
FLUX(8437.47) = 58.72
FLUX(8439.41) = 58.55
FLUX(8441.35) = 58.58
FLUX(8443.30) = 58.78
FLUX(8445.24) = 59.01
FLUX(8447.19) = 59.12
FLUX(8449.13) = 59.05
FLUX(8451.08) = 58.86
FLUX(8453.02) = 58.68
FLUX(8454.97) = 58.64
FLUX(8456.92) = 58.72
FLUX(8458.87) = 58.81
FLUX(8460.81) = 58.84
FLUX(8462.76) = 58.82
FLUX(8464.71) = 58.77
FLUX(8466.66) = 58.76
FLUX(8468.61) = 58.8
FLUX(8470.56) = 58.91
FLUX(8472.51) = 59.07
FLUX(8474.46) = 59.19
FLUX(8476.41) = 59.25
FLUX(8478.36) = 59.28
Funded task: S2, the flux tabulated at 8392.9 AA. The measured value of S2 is 58.09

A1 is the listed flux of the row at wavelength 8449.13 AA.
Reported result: 59.05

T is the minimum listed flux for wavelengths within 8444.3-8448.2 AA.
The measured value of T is 59.01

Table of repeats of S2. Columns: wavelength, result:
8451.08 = 58.86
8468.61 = 58.8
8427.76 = 59.89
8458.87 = 58.81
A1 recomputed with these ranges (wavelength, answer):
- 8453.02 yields 58.68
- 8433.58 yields 59.33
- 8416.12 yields 61.05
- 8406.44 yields 61.11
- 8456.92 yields 58.72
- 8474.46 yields 59.19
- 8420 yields 60.23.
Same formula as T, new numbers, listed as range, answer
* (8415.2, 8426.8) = 59.96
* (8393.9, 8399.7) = 58.45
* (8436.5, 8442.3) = 58.55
